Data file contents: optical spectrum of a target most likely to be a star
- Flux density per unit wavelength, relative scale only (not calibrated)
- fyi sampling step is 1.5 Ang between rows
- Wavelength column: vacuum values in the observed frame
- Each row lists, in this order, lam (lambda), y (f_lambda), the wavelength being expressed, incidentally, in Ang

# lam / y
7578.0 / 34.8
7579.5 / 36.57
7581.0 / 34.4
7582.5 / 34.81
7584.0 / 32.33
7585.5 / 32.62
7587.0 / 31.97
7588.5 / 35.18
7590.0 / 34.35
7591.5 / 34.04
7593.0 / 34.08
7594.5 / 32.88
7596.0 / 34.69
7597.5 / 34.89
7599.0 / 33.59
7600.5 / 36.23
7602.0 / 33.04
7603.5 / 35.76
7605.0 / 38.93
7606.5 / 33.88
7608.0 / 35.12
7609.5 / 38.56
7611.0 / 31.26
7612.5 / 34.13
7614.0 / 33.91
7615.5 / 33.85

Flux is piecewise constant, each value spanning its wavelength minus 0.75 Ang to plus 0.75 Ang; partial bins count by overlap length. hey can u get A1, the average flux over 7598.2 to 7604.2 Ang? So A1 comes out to 34.6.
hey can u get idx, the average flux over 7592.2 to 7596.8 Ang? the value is 33.9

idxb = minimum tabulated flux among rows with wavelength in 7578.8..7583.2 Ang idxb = 34.4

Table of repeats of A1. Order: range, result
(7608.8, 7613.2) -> 34.6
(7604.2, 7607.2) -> 36.4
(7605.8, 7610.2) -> 35.8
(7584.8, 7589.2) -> 33.2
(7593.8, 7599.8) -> 34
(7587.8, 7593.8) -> 34.4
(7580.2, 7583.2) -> 34.6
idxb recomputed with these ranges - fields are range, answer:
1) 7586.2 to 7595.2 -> 31.97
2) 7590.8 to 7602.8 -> 32.88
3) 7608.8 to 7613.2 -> 31.26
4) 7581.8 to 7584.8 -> 32.33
